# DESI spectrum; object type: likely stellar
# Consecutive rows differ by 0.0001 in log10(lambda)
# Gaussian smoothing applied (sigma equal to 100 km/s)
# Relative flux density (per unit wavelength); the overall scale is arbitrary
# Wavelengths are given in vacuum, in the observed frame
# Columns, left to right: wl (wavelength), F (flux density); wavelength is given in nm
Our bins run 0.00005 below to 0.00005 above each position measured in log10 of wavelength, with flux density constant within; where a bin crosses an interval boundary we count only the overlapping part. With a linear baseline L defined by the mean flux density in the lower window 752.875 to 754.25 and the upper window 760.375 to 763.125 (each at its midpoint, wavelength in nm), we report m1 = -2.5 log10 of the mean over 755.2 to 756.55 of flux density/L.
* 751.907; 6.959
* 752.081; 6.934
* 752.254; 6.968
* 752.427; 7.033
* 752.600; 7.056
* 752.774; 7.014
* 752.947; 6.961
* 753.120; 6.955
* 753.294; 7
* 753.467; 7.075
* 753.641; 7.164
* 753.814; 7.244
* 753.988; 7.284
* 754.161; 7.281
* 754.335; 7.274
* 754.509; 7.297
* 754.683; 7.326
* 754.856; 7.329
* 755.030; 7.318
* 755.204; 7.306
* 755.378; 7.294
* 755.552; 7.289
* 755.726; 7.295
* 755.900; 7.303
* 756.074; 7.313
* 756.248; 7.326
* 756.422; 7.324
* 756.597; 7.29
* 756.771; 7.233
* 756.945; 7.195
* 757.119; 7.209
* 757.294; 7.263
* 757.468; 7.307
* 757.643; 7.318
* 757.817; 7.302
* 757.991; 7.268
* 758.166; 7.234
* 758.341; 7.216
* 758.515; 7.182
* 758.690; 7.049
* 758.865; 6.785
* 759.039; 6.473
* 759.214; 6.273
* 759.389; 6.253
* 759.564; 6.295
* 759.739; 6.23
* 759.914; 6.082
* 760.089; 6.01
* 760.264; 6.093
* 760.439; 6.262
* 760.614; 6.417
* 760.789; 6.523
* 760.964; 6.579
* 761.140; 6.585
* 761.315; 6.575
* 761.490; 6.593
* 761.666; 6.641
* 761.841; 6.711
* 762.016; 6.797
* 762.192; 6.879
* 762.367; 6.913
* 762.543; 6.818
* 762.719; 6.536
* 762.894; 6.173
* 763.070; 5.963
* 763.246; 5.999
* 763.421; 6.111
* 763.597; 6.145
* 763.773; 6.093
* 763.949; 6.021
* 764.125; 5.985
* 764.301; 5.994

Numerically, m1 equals -0.05 mag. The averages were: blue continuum 7.12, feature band 7.3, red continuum 6.57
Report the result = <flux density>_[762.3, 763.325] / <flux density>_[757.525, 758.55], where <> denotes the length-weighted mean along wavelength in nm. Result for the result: 0.88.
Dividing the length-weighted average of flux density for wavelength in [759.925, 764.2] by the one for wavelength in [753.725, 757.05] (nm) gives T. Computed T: 0.9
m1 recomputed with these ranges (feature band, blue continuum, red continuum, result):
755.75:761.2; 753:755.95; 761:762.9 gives 0.01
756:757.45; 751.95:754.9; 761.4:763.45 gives -0.06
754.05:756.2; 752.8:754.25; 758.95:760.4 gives -0.06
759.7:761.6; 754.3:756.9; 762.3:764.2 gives 0.04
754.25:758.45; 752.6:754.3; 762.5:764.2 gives -0.07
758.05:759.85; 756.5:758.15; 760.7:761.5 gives 0.04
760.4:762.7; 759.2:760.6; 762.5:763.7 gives -0.07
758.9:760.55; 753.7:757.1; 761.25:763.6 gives 0.09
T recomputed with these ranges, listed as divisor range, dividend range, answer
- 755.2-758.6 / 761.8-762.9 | 0.93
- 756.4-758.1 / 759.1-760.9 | 0.86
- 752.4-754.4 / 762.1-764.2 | 0.89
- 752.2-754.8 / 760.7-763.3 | 0.92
